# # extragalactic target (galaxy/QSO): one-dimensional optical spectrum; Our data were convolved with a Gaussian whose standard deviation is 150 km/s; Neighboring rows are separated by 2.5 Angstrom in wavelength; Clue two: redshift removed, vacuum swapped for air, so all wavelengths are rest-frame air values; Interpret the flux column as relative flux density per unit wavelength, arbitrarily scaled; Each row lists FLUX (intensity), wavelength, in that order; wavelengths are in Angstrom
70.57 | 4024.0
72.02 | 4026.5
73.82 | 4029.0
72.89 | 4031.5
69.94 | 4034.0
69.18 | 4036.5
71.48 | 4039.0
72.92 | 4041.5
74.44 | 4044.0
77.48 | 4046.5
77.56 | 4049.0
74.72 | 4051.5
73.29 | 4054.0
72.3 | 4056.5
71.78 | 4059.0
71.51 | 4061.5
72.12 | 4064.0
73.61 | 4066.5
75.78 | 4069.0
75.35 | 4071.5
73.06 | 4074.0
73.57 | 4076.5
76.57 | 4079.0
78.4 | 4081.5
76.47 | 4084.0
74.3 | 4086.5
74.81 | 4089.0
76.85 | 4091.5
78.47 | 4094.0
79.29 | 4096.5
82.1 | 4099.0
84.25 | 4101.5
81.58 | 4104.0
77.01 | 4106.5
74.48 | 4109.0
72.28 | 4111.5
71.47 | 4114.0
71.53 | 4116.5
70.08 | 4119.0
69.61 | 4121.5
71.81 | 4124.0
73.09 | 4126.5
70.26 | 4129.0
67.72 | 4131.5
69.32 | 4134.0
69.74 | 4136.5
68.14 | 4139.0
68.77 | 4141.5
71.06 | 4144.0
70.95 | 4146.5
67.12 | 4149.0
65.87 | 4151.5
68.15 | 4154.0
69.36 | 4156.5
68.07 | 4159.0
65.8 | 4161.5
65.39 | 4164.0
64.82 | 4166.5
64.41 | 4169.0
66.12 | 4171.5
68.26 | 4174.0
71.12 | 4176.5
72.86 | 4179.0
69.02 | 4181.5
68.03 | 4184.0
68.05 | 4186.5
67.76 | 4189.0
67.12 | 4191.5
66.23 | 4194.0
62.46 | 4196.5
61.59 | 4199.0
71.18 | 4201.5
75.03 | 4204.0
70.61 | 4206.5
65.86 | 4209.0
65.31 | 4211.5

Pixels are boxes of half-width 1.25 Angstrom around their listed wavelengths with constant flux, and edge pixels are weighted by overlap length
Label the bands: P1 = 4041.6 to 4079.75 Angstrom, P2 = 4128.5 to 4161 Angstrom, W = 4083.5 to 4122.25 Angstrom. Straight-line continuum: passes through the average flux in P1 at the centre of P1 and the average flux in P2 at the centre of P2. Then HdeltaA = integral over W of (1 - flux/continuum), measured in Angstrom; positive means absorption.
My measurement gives -2.5 Angstrom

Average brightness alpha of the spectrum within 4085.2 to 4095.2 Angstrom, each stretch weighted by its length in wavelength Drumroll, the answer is 76.1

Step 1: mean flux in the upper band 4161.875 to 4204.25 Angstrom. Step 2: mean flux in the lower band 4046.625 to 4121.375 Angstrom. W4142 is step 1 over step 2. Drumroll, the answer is 0.90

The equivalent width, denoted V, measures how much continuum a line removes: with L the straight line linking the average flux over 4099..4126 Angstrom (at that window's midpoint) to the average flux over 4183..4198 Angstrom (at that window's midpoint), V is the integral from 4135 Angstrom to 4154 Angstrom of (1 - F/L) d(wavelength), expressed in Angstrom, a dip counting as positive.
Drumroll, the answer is 0.7 Angstrom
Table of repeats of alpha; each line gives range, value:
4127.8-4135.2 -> 69.1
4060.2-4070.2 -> 73.2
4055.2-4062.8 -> 71.9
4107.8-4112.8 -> 73.3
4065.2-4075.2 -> 74.4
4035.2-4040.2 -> 70.3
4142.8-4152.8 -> 68.7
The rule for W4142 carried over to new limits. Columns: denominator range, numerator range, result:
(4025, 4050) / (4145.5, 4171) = 0.92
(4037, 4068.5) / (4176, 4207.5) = 0.93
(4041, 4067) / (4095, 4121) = 1.03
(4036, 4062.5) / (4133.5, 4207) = 0.93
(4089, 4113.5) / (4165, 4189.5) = 0.87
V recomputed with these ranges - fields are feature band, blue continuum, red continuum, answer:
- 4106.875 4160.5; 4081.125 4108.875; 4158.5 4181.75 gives 2.0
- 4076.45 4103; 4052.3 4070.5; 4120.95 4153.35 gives -2.3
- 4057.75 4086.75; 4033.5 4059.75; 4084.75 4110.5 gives 0.5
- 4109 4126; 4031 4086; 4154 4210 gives -0.1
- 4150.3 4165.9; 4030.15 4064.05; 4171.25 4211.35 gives 0.5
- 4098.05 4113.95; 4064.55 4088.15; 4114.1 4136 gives -1.3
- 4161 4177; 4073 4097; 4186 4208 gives 0.8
